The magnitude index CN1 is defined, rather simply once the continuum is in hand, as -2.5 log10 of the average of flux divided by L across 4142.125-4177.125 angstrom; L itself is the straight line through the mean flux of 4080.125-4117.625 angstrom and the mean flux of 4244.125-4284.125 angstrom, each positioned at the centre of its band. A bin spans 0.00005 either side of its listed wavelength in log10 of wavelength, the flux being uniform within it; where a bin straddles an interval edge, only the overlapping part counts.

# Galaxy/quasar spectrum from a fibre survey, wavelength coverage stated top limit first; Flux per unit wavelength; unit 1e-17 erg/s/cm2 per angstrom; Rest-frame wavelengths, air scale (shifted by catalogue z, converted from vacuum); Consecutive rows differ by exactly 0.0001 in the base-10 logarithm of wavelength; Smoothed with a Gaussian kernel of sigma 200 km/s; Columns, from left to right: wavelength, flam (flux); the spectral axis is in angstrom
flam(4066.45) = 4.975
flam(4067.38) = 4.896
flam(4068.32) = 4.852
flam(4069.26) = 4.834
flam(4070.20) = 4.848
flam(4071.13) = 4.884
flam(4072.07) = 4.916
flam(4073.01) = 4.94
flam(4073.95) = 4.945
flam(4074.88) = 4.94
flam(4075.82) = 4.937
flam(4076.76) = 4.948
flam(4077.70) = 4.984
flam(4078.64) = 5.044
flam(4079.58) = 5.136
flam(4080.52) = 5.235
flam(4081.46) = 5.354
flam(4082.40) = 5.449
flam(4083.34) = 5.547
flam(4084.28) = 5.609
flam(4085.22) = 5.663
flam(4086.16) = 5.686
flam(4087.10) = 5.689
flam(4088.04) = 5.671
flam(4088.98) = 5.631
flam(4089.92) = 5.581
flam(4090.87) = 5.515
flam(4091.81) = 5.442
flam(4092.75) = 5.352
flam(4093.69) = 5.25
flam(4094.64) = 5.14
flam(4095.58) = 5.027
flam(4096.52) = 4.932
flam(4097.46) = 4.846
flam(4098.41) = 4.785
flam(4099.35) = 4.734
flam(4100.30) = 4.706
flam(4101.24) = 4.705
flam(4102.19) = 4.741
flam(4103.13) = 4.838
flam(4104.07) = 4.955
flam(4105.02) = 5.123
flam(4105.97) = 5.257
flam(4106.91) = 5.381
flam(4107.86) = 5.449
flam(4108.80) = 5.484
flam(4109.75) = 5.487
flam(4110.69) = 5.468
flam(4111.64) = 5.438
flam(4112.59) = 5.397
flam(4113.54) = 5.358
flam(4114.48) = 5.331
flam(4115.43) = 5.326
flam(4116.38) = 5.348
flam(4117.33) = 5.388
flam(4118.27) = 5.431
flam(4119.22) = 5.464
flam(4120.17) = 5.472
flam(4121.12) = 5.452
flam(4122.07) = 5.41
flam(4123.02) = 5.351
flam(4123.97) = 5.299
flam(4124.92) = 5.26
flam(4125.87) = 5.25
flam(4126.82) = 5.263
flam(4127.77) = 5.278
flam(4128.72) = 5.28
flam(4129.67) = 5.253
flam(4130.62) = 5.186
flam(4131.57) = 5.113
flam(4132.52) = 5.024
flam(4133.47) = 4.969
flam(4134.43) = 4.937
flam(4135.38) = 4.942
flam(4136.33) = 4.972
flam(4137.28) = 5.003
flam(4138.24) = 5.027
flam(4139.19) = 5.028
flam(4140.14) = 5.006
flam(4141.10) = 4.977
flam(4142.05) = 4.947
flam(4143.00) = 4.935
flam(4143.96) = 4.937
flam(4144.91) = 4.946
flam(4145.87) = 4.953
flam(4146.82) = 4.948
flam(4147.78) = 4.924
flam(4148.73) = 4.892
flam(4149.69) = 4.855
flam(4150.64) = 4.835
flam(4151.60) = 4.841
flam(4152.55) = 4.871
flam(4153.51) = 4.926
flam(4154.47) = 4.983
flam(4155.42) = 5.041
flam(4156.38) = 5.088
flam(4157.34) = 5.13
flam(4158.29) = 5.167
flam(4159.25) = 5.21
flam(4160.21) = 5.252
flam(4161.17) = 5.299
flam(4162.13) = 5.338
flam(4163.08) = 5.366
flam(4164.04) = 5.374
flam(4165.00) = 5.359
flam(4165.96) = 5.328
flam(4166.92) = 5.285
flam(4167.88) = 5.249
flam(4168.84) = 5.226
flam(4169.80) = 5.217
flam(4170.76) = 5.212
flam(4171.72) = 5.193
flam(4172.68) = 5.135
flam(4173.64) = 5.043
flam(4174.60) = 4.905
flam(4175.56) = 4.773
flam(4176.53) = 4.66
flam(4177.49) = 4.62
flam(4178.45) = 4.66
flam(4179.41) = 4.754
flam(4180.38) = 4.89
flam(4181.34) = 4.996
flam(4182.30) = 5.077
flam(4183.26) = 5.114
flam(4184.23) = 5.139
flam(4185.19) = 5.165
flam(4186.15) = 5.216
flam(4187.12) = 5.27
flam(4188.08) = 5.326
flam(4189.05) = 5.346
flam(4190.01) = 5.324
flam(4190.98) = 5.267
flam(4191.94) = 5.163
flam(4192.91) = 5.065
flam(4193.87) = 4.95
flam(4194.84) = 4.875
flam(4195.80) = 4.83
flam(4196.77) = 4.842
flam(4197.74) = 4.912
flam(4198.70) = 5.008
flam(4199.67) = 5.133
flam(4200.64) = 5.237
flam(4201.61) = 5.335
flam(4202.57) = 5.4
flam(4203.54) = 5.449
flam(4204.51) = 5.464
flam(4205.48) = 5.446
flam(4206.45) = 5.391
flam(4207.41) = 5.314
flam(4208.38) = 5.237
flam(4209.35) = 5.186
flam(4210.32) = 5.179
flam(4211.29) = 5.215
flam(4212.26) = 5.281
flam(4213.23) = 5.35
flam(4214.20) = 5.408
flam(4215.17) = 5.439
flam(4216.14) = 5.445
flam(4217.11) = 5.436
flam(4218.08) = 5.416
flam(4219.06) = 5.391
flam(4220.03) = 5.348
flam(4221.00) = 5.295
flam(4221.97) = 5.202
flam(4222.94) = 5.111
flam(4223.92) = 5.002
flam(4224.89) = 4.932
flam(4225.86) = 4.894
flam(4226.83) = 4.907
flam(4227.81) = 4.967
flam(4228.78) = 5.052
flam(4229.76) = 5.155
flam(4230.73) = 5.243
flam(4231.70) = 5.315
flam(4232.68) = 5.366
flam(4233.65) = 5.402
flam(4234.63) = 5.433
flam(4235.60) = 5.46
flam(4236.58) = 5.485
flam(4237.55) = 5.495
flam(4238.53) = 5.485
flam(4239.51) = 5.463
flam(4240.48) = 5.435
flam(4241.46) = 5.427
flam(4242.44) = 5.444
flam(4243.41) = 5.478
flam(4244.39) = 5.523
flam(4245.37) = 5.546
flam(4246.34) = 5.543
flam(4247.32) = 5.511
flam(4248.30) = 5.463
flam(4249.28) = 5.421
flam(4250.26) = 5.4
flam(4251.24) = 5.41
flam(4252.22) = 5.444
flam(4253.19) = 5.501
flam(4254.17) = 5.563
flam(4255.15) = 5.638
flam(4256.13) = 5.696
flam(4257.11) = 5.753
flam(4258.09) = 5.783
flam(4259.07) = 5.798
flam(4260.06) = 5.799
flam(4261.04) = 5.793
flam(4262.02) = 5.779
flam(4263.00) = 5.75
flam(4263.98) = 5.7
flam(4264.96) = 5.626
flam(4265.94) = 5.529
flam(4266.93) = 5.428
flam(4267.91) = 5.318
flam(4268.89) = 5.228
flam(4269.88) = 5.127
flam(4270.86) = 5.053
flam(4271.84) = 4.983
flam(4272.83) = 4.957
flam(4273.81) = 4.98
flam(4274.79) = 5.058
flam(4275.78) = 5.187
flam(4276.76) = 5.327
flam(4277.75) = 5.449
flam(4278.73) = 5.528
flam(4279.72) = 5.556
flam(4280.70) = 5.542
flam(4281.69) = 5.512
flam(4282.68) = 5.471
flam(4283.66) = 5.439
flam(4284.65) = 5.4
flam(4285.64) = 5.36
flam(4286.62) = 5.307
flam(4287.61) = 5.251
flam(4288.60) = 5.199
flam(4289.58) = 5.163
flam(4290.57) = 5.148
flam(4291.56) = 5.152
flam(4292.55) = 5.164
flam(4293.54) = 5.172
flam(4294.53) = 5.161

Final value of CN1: 0.058 mag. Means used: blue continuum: 5.28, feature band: 5.07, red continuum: 5.47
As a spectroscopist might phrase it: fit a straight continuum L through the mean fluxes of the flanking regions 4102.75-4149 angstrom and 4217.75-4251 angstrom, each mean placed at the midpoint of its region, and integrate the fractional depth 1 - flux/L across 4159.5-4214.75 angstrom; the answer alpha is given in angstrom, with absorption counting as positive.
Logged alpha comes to 1.1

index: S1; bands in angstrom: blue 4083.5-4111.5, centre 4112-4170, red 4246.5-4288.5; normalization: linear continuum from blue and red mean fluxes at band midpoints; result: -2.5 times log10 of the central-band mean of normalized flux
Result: 0.03 mag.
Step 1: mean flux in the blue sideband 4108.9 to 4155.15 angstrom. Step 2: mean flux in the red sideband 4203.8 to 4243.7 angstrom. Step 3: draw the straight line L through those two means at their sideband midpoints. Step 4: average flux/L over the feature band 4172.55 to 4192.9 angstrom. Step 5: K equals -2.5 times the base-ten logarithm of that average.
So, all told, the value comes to 0.04 mag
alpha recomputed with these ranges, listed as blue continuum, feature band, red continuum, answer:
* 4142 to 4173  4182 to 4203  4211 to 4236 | 0.2 angstrom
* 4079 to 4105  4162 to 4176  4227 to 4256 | 0.3 angstrom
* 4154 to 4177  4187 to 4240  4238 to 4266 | 1.5 angstrom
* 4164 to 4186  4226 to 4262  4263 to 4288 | -1.4 angstrom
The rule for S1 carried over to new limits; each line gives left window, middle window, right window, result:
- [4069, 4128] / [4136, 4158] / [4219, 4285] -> 0.068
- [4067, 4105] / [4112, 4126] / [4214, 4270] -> -0.037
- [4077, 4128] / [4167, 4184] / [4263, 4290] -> 0.066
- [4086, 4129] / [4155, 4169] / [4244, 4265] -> 0.031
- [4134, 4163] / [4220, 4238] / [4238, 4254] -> 0.037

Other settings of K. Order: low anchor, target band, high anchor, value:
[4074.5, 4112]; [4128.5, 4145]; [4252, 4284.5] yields 0.06 mag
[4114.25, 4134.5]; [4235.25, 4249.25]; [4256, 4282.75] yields -0.01 mag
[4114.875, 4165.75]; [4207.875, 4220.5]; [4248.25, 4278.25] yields 0.00 mag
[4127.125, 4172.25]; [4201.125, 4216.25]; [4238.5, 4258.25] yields 0.00 mag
